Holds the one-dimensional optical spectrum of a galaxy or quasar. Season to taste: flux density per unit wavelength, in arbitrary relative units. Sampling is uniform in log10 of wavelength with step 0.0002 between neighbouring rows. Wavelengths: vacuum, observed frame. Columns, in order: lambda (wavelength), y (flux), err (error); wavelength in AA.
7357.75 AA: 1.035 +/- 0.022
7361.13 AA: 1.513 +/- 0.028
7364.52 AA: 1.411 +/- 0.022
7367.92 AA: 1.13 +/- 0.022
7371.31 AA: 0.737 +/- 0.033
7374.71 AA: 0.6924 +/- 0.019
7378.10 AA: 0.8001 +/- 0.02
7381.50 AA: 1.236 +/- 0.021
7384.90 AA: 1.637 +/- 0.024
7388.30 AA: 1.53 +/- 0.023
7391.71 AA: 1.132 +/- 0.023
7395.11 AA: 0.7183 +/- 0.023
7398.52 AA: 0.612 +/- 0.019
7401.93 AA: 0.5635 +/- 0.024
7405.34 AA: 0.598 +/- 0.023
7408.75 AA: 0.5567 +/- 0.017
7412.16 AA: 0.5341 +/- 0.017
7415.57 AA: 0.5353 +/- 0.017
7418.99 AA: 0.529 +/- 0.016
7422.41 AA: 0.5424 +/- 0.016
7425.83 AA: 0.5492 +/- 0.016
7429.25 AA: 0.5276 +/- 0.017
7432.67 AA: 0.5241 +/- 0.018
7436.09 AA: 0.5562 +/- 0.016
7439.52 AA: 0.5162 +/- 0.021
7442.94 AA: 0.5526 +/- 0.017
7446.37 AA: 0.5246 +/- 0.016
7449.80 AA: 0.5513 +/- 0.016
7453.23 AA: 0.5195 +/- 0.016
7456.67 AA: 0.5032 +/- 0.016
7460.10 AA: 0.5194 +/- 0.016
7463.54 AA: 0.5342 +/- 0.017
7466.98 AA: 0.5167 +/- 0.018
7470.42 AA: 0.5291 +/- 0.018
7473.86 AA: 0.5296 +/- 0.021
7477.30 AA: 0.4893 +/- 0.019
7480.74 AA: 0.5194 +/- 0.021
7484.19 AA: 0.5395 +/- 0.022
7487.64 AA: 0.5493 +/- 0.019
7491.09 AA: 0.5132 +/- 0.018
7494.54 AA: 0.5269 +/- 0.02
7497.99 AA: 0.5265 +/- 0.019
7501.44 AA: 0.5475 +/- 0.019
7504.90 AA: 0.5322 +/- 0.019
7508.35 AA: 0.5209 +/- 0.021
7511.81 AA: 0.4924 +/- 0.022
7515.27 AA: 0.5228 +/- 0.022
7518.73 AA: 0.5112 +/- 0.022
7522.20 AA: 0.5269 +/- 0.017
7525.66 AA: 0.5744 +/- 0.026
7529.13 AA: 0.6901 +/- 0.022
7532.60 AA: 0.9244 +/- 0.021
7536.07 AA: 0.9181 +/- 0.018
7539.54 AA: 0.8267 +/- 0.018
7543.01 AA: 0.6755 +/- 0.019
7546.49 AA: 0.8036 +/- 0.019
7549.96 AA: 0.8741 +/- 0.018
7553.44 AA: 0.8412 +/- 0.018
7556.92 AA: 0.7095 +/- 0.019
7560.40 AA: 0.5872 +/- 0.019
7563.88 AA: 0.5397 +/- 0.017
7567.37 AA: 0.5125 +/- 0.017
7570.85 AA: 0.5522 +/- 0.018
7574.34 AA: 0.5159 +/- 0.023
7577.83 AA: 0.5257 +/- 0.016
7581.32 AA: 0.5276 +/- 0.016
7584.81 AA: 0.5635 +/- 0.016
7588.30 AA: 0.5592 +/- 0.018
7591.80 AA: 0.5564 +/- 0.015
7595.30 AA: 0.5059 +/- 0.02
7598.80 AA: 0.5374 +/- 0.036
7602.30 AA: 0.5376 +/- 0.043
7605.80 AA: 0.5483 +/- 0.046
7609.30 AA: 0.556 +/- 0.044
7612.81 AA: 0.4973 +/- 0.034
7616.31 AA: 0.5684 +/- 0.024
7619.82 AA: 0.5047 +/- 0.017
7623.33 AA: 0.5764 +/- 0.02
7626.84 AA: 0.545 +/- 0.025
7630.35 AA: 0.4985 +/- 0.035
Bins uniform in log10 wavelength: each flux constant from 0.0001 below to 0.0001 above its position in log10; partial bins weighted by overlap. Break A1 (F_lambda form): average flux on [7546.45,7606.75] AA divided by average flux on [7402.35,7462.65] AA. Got 1.11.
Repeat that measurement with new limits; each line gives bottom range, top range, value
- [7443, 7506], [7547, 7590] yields 1.17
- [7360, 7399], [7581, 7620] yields 0.49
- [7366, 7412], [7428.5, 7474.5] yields 0.58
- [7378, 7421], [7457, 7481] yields 0.61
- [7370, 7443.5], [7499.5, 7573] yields 0.88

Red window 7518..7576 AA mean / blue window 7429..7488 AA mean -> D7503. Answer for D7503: 1.3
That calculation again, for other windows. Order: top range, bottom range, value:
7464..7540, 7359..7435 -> 0.69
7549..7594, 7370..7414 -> 0.69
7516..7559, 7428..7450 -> 1.37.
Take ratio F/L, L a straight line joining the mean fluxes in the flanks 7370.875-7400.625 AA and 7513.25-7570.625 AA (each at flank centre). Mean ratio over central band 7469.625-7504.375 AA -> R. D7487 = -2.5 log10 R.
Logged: 0.45 mag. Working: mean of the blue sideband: 1.02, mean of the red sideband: 0.685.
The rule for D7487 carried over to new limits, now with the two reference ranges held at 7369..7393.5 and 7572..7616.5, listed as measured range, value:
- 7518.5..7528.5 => 0.29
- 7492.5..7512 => 0.43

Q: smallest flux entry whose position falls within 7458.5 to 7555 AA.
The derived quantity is 0.4893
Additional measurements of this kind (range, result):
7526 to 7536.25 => 0.6901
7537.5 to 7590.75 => 0.5125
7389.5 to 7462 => 0.5032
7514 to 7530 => 0.5112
